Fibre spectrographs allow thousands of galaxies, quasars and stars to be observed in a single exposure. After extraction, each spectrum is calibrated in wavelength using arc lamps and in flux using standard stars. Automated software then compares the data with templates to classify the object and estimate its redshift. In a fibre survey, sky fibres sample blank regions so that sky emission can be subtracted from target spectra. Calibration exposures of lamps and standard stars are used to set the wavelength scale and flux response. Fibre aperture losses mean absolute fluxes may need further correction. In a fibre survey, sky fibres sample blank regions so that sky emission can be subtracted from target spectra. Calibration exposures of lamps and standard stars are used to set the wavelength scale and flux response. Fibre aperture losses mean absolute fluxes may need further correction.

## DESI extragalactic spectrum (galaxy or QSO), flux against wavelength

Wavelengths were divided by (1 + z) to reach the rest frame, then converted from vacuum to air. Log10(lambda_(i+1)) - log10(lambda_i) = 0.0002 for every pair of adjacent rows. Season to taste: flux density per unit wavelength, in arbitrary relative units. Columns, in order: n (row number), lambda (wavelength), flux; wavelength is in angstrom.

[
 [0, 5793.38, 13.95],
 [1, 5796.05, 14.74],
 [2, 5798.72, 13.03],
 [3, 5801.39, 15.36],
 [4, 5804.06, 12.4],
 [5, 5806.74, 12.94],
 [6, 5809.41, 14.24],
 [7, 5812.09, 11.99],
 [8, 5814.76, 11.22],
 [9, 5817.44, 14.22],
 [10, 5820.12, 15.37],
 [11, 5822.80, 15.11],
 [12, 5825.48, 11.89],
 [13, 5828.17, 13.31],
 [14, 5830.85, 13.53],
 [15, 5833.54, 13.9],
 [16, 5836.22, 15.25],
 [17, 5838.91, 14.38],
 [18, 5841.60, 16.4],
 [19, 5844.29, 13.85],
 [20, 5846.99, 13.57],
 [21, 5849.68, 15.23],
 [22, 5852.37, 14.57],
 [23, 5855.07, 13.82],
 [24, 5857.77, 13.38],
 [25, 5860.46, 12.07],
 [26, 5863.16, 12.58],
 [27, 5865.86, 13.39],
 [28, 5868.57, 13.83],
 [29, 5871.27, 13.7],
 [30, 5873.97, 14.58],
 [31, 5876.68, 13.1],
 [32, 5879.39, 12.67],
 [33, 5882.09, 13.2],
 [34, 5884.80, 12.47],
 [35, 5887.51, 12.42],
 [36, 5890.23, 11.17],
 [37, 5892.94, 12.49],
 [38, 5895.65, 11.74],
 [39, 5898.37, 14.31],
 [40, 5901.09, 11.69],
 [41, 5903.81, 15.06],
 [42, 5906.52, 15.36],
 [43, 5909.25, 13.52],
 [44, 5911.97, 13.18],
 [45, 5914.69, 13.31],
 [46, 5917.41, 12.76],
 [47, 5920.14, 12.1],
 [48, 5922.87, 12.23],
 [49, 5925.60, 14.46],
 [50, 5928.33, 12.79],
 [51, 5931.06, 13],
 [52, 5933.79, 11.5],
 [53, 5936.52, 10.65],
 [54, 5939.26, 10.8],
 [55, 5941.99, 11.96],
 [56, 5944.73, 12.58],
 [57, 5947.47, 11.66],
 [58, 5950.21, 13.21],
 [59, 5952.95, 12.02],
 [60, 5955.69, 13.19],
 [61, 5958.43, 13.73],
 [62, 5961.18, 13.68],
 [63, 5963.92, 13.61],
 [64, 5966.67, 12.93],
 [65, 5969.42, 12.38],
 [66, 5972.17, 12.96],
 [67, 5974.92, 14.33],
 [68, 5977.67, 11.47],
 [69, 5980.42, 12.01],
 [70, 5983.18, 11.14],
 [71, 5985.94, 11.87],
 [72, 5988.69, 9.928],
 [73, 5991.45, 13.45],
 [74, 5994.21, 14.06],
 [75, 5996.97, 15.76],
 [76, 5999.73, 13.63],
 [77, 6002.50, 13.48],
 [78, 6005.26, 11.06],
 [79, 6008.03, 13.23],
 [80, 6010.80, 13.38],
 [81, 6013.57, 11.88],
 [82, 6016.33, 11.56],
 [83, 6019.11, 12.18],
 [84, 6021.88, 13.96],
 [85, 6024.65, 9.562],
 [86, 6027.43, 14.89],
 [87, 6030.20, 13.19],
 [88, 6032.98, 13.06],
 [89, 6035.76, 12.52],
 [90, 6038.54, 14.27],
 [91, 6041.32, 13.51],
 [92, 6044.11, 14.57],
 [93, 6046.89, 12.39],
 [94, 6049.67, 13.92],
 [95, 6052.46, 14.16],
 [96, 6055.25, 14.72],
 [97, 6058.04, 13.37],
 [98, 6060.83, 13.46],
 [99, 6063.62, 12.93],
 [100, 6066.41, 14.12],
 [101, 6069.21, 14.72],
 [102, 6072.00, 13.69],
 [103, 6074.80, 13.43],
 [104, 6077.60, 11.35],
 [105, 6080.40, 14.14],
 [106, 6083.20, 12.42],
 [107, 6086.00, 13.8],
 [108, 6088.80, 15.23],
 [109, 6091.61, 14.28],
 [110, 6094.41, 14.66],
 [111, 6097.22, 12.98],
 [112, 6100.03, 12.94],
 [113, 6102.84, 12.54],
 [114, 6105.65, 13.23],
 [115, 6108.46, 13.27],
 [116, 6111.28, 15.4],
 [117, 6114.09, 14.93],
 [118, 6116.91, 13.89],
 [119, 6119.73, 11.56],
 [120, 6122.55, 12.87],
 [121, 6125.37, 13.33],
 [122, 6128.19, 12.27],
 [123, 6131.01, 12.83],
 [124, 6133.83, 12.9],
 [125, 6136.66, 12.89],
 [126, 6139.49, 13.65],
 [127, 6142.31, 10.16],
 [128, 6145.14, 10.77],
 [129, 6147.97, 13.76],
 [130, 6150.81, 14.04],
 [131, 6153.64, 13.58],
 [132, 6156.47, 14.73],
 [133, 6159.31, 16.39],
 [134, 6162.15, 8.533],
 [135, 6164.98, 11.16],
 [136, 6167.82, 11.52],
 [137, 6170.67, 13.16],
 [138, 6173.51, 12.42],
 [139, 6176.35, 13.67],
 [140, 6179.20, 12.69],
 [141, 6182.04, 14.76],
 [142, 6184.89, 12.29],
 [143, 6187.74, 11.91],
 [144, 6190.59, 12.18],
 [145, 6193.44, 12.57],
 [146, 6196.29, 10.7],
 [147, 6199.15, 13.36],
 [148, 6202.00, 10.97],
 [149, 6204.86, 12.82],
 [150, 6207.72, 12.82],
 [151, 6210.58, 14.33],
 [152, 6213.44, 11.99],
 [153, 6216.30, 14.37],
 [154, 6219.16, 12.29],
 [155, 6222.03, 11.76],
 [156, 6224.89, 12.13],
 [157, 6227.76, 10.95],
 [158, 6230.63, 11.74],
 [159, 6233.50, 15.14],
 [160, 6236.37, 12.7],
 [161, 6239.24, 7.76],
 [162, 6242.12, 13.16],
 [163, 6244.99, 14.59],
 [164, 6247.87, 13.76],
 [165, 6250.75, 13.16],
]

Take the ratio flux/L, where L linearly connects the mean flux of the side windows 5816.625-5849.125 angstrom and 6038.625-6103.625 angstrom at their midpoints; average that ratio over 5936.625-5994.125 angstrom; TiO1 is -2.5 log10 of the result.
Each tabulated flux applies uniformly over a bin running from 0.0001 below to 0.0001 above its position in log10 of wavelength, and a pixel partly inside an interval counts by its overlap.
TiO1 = 0.12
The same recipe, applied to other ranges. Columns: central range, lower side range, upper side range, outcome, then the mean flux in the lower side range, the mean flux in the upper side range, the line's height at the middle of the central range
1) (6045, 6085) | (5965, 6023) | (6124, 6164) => -0.062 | 12.7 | 12.8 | 12.8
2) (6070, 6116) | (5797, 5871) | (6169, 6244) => -0.065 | 13.7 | 12.5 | 12.9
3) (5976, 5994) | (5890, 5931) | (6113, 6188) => 0.104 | 13.1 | 12.8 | 13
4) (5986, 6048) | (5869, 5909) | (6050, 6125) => 0.041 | 13.2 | 13.6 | 13.5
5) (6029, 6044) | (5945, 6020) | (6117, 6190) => -0.056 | 12.7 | 12.7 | 12.7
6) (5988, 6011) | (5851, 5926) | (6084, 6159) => 0.006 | 13.2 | 13.4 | 13.3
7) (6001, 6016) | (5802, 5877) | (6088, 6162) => 0.079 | 13.7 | 13.3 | 13.5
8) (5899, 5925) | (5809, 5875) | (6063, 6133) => 0.033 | 13.8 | 13.5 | 13.7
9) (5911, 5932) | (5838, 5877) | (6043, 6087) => 0.067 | 13.9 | 13.6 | 13.8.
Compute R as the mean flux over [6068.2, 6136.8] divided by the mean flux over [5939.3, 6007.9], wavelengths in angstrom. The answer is 1.1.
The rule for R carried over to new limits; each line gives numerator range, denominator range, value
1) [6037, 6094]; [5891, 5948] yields 1.08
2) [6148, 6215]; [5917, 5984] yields 1.02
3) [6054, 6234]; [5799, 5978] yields 0.98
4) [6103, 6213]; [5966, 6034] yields 1.01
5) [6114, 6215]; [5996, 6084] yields 0.96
